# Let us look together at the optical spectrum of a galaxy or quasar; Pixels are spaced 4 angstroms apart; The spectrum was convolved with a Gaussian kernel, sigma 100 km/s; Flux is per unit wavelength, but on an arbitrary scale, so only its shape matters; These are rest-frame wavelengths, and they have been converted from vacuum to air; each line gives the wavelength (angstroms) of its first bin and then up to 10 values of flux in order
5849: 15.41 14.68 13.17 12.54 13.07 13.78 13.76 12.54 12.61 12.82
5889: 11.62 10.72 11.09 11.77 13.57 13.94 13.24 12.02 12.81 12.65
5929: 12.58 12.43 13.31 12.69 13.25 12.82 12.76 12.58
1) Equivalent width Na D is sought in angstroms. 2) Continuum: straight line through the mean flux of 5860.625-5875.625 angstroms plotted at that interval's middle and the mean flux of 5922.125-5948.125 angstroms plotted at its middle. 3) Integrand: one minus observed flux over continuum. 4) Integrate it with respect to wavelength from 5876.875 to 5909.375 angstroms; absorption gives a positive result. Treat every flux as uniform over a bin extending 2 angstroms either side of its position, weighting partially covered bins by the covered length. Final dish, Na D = 2.3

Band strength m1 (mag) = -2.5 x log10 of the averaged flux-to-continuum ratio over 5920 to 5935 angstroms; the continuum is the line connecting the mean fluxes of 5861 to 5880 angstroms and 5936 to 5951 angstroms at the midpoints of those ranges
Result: 0.037 mag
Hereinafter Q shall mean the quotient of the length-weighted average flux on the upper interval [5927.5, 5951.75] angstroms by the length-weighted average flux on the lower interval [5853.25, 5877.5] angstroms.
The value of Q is 1.0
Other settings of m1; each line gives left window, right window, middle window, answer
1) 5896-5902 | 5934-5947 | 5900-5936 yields -0.06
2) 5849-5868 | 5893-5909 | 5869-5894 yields 0.03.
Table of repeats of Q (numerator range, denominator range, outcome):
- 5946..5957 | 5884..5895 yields 1.10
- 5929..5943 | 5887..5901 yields 1.14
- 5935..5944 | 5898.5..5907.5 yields 1.03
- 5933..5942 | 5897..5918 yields 1.01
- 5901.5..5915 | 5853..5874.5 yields 1.00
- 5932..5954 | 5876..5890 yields 1.04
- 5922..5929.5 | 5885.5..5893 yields 1.09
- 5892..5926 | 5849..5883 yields 0.93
